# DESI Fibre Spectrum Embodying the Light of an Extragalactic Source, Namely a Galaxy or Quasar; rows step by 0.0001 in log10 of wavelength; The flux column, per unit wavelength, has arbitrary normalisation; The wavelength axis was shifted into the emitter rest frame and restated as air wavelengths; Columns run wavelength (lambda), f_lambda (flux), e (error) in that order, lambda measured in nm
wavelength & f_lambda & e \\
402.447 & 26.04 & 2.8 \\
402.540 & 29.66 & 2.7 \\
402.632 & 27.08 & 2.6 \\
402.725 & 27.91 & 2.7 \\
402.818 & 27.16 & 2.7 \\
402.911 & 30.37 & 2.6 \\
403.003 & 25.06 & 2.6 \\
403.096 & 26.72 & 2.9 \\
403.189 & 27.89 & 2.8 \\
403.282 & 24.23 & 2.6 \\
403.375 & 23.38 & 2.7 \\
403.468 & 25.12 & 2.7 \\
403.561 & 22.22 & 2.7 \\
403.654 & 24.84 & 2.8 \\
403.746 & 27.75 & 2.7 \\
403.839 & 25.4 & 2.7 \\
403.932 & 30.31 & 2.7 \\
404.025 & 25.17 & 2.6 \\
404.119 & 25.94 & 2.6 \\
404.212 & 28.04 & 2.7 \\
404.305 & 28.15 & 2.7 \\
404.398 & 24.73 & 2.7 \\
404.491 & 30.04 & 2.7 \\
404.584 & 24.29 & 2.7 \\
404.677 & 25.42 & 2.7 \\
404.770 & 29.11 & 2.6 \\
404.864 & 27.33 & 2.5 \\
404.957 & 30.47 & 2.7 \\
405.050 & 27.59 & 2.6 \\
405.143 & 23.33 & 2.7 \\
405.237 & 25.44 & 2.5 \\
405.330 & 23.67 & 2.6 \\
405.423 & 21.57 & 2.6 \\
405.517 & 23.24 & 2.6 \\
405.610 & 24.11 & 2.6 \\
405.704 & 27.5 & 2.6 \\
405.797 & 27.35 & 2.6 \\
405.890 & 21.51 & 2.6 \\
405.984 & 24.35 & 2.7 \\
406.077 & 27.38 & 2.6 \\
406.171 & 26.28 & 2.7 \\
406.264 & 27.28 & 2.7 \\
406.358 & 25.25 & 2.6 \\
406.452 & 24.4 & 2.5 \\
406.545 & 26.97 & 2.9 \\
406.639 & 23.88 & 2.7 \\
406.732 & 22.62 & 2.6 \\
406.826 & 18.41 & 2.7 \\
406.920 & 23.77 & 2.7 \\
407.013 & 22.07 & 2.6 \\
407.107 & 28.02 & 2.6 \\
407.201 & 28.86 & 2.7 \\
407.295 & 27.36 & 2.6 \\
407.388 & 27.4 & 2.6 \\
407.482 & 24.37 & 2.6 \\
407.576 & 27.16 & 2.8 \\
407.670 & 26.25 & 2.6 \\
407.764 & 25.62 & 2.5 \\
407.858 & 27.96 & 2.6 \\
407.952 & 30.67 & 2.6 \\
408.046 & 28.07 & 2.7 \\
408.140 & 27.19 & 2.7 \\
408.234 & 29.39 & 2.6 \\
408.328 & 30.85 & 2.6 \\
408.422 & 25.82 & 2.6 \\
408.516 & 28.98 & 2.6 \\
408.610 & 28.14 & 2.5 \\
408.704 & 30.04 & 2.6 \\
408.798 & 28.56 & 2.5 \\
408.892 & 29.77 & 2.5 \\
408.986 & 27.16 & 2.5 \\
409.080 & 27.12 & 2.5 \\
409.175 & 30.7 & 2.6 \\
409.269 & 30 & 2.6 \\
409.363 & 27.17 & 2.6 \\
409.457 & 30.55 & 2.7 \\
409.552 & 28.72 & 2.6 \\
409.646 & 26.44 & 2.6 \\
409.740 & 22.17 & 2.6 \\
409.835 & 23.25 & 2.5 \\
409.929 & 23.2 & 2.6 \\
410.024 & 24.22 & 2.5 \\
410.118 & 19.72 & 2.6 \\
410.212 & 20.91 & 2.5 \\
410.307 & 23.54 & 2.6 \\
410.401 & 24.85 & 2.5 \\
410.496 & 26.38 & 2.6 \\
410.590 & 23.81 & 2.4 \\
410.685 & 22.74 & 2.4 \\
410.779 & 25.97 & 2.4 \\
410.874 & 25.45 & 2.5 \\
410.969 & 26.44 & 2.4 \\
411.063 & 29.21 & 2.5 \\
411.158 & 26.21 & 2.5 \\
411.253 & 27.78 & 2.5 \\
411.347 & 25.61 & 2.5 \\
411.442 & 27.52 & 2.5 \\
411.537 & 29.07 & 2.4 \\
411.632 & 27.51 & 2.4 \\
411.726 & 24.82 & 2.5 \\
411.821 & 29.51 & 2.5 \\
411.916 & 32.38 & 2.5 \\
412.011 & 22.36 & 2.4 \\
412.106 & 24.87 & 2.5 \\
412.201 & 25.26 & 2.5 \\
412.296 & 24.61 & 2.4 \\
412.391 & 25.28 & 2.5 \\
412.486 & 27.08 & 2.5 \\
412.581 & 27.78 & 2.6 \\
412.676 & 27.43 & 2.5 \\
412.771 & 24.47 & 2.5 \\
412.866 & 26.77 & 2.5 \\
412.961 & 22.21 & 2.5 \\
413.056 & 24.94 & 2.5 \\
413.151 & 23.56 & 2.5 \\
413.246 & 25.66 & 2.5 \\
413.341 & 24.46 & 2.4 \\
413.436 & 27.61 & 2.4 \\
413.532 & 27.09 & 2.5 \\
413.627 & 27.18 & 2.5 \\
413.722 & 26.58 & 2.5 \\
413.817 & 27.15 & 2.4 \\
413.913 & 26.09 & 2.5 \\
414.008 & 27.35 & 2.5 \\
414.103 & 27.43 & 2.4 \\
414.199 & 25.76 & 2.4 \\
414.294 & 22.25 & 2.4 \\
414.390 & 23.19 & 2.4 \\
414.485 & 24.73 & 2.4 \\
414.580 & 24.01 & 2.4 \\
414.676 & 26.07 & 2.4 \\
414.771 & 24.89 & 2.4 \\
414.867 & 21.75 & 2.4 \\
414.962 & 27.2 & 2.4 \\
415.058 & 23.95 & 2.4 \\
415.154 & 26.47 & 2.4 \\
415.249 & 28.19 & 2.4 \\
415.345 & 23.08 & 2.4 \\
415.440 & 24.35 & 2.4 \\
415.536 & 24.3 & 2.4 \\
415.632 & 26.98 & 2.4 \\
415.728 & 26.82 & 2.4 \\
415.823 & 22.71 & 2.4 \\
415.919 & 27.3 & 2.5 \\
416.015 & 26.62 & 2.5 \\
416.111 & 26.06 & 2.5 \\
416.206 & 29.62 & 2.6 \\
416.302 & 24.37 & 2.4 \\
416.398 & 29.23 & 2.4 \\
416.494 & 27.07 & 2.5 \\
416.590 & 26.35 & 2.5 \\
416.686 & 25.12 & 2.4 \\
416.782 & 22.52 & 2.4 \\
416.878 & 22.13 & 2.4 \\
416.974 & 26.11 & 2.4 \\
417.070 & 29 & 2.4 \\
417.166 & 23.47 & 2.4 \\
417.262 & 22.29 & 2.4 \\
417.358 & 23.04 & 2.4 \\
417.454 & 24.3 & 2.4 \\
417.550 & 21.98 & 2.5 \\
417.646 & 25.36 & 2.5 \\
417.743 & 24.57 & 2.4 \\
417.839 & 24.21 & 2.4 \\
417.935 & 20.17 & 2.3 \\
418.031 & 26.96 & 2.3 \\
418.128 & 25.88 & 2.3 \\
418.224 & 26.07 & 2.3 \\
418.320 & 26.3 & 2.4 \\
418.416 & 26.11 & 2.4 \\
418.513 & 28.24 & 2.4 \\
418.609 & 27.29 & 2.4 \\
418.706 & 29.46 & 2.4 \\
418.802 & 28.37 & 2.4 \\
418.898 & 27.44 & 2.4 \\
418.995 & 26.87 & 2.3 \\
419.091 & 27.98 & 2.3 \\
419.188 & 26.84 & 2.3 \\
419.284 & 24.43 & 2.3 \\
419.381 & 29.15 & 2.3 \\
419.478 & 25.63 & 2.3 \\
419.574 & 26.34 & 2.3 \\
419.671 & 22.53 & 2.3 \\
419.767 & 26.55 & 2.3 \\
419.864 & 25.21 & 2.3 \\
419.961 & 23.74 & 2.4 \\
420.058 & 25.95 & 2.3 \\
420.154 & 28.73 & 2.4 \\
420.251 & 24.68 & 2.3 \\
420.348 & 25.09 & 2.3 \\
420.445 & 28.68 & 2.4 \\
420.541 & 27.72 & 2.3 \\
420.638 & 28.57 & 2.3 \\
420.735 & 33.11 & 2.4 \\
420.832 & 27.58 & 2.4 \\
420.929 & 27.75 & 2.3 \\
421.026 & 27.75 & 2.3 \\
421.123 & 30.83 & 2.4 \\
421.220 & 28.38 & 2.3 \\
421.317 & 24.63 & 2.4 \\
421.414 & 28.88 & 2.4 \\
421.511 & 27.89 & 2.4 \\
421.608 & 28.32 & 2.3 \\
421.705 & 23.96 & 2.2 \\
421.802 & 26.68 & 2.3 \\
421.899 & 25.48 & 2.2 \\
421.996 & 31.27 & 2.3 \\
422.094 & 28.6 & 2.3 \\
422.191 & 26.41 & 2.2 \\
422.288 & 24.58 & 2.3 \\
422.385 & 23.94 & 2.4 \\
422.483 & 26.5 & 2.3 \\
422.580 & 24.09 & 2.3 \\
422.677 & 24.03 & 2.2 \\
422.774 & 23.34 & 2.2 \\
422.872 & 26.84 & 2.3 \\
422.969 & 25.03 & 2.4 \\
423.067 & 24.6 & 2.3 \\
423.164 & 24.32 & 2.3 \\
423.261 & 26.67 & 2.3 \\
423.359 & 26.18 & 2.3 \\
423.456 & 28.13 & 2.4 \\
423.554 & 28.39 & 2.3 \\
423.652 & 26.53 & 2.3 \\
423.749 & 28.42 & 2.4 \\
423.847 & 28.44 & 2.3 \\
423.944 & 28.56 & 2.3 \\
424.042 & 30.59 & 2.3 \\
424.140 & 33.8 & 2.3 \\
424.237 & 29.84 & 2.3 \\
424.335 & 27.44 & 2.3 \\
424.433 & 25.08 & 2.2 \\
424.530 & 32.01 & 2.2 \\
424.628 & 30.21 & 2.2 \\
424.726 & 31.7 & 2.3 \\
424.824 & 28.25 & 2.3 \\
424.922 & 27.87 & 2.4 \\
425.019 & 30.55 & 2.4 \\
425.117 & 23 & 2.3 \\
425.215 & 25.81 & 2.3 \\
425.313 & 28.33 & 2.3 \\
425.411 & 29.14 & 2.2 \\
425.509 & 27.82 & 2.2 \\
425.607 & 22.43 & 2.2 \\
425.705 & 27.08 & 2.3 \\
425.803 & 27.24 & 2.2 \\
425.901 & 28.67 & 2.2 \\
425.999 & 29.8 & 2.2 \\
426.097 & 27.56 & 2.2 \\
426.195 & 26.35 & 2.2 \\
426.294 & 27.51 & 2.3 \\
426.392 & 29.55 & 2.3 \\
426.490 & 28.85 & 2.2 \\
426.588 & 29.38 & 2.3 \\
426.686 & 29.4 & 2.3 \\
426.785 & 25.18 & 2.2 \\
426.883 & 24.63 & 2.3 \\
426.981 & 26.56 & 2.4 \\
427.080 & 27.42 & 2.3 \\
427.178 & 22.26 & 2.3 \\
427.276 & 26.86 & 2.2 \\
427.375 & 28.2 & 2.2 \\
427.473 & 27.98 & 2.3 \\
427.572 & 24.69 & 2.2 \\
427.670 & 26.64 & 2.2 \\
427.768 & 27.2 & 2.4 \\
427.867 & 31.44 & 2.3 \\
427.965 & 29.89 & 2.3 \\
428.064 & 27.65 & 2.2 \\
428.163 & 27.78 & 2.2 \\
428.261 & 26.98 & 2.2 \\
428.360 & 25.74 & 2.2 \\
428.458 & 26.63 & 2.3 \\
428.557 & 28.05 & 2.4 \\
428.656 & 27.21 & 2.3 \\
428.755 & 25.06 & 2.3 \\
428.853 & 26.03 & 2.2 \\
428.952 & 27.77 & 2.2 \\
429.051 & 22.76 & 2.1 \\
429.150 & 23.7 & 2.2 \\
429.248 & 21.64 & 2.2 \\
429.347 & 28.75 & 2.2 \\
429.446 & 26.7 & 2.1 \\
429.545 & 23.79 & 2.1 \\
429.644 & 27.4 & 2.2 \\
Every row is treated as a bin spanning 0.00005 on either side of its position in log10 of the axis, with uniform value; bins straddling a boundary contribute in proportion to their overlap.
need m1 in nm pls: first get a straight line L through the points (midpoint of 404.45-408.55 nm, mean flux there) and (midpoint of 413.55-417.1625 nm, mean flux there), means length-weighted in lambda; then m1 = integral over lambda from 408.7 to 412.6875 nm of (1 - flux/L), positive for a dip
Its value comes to -0.06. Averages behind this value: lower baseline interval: 26.1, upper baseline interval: 25.7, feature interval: 26.3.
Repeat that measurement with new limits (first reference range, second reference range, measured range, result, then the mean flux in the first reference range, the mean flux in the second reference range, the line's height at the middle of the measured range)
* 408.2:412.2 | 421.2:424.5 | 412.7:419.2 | 0.29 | 26.6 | 27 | 26.8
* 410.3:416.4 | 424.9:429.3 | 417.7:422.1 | -0.08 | 25.9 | 26.9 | 26.4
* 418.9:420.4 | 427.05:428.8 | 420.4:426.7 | -0.26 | 26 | 27.1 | 26.5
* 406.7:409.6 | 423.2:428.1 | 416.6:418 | 0.19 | 27.4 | 27.9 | 27.6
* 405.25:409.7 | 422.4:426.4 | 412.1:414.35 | 0.09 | 26.6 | 27.5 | 26.9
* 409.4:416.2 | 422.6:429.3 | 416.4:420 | 0.09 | 25.6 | 27.2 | 26.3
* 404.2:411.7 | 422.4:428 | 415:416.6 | 0.04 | 26.2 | 27.4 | 26.8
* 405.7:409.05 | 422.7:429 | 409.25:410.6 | 0.09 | 26.6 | 27.5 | 26.7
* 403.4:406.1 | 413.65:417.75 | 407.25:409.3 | -0.19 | 25.9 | 25.3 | 25.7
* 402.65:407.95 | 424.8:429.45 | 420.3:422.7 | -0.05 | 25.9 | 27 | 26.7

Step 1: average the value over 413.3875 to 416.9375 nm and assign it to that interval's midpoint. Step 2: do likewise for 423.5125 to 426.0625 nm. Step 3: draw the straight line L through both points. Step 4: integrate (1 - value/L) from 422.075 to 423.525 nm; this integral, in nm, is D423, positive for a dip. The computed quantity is 0.12 nm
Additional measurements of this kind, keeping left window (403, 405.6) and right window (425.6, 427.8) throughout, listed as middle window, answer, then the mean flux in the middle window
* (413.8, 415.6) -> 0.09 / 25.1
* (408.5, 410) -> -0.08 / 27.5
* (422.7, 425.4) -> -0.08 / 27.8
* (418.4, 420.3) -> 0.01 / 26.6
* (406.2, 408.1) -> 0.02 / 25.8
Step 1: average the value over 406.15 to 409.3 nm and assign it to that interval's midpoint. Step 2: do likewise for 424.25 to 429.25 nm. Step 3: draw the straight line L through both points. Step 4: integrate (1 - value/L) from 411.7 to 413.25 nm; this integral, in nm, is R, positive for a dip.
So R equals 0.07 nm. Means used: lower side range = 26.9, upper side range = 27.3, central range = 25.8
